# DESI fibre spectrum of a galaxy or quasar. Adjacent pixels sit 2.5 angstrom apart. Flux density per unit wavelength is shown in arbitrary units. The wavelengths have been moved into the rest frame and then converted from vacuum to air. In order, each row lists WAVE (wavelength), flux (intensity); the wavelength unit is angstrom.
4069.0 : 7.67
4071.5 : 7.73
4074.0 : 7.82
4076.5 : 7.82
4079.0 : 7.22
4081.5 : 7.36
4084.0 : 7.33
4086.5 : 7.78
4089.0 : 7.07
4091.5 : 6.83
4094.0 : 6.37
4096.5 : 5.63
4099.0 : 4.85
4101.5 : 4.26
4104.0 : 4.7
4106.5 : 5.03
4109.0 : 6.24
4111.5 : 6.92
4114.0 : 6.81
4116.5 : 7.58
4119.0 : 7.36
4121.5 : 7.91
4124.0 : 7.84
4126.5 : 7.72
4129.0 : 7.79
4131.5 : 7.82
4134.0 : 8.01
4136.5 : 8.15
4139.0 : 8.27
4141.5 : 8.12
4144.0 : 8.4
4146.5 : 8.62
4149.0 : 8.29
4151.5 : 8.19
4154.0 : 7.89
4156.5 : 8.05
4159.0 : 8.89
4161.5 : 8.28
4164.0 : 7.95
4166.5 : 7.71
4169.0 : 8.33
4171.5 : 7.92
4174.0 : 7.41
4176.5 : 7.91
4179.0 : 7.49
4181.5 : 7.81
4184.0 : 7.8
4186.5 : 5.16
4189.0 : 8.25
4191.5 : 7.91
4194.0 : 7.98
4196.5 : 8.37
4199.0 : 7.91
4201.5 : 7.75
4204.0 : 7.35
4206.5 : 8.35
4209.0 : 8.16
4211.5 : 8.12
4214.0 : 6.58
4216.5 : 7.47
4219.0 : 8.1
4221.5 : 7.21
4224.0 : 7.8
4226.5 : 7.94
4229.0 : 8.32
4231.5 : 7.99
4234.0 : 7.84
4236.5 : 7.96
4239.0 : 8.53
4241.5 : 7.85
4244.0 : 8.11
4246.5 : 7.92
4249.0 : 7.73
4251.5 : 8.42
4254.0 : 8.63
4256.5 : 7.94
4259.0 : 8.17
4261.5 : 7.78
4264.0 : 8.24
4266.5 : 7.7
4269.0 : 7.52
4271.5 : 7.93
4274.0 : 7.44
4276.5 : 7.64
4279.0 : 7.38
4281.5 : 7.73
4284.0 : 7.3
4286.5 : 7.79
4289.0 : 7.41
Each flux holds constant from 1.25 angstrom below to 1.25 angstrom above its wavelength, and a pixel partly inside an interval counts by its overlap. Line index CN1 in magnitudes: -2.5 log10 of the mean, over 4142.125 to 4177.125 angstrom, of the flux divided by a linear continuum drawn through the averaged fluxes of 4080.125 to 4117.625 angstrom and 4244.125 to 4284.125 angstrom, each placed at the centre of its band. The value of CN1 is -0.182 mag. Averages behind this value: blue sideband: 6.32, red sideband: 7.86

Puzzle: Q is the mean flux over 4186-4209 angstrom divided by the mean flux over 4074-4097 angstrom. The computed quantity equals 1.1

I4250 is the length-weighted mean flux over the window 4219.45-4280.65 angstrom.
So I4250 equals 7.92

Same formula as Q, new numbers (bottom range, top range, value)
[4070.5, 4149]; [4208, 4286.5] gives 1.10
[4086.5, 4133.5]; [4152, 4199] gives 1.18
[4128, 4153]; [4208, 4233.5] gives 0.95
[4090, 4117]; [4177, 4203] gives 1.30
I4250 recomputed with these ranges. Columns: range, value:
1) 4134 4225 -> 7.89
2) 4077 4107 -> 6.27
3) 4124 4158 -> 8.1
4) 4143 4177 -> 8.13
